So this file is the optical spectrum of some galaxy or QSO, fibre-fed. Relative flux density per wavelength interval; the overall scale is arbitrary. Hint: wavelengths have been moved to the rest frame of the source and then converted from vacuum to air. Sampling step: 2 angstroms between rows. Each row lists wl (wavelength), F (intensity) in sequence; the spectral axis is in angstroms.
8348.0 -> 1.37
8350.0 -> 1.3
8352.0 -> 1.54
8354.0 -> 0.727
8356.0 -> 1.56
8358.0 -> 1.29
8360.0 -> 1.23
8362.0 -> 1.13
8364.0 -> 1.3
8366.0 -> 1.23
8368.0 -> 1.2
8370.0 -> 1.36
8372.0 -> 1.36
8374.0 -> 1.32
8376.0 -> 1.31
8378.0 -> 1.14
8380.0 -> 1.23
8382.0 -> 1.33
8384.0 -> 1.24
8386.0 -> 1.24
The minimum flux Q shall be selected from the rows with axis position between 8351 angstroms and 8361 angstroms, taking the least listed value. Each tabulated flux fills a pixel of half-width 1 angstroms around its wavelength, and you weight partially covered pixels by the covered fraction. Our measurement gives 0.727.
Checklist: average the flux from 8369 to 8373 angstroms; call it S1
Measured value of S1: 1.36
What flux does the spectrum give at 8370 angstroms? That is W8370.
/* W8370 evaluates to 1.36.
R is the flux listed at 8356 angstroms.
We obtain 1.56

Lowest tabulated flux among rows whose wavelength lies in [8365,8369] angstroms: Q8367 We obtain 1.2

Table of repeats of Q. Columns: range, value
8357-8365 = 1.13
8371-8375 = 1.32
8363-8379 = 1.14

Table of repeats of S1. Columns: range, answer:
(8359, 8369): 1.22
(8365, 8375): 1.29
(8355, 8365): 1.3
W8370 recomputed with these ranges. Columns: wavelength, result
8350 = 1.3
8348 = 1.37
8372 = 1.36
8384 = 1.24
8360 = 1.23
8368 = 1.2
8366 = 1.23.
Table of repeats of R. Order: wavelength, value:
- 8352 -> 1.54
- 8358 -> 1.29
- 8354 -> 0.727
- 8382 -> 1.33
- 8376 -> 1.31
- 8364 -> 1.3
